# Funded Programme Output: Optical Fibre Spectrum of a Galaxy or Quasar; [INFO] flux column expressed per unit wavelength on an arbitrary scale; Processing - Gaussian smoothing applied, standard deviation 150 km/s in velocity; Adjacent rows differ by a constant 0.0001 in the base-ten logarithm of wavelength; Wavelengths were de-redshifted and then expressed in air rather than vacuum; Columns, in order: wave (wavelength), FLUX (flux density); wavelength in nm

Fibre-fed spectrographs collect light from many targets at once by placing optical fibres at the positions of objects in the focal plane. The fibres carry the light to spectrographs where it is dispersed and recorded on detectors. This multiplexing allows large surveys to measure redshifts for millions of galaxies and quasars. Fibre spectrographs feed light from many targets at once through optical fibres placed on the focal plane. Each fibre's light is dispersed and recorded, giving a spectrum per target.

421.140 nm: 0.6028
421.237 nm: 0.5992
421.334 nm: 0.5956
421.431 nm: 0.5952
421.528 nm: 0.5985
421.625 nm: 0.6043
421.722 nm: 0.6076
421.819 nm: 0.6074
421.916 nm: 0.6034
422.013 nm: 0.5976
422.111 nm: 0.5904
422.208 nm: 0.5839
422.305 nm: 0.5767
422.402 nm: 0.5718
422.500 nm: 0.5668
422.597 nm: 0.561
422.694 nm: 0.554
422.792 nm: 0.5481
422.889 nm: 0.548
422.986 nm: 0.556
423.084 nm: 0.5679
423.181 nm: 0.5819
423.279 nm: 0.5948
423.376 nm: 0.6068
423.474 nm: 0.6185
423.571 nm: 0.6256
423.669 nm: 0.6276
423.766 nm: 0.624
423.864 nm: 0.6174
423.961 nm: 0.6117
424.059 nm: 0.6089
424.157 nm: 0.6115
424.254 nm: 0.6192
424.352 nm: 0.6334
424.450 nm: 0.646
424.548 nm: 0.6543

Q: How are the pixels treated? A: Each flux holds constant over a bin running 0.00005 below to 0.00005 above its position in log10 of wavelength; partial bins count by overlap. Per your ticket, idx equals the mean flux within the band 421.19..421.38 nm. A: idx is 0.597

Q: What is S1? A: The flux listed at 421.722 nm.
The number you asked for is 0.6076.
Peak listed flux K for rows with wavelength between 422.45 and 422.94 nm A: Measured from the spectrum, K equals 0.5668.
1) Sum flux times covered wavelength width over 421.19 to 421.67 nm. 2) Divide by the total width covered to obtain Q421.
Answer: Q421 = 0.599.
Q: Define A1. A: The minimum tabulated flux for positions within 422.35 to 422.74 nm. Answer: 0.554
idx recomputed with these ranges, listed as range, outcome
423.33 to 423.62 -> 0.617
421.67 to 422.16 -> 0.601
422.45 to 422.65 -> 0.563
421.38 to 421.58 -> 0.597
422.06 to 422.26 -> 0.586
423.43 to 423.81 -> 0.625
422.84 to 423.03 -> 0.554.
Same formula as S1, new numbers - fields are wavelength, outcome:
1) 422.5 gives 0.5668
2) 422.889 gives 0.548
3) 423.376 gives 0.6068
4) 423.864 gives 0.6174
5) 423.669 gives 0.6276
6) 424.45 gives 0.646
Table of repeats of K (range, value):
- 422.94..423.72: 0.6276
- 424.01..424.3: 0.6192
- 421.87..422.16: 0.6034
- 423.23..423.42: 0.6068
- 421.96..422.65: 0.5976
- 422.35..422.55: 0.5718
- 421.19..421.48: 0.5992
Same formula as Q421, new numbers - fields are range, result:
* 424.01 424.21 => 0.611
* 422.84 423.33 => 0.57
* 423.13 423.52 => 0.6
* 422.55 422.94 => 0.553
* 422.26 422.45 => 0.575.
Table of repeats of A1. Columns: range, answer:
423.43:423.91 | 0.6174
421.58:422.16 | 0.5904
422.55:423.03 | 0.548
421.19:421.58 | 0.5952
